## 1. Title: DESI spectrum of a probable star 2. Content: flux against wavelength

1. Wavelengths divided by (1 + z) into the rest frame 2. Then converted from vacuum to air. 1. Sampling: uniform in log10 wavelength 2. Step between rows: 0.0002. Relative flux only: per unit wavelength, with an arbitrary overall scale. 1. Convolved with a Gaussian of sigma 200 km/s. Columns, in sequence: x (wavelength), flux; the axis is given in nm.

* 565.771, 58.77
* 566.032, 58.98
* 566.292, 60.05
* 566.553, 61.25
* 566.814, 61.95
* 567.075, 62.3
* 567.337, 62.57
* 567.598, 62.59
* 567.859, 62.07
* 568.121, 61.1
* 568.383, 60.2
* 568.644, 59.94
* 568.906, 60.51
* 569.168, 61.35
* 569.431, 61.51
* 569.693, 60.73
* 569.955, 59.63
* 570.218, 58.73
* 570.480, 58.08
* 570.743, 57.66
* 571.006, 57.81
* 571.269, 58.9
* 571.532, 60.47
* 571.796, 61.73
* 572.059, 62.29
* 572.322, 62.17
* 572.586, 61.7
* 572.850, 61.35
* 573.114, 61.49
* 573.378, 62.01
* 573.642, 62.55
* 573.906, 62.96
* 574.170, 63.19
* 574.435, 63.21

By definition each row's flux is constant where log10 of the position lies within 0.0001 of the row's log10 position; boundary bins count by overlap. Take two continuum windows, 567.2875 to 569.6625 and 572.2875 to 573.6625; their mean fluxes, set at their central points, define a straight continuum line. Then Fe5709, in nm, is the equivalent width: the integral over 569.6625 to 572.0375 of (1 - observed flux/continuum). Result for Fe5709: 0.083 nm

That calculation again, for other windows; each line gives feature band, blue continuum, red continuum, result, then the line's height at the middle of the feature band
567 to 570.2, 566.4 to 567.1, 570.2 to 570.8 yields -0.06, 59.9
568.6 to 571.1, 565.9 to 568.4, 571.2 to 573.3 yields 0.07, 61.3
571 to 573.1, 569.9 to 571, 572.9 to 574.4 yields -0.02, 60.4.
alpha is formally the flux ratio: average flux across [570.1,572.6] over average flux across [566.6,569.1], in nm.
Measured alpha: 1.0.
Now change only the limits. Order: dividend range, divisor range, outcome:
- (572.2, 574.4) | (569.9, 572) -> 1.05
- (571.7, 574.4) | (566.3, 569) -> 1.01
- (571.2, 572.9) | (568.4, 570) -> 1.01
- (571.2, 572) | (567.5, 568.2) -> 0.98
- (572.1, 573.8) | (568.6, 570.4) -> 1.03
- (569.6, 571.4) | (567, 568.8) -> 0.96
